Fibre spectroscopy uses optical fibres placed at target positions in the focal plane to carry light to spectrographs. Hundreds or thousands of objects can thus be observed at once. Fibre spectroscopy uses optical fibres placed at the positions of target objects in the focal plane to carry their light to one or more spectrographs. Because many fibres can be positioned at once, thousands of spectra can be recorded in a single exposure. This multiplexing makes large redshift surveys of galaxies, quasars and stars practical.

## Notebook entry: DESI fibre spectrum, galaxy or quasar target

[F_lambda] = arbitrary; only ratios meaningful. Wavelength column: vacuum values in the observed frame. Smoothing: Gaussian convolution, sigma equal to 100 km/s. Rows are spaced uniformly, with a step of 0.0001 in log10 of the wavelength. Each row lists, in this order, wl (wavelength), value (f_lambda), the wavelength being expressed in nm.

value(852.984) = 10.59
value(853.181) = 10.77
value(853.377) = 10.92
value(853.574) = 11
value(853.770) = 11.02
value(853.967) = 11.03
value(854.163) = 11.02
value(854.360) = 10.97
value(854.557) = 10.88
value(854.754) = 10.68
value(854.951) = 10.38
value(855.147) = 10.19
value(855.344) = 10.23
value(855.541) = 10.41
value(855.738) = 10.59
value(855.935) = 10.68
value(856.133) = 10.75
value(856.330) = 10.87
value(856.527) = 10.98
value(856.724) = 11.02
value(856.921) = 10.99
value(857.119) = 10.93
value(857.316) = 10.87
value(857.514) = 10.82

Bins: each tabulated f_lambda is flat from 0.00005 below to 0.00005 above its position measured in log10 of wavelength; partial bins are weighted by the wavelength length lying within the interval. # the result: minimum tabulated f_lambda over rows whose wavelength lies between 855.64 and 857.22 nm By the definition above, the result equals 10.59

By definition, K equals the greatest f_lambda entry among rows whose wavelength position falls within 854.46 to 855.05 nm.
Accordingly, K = 10.88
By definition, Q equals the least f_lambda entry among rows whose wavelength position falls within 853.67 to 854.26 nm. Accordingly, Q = 11.02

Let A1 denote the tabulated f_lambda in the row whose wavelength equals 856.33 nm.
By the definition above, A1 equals 10.87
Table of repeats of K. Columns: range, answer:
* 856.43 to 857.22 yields 11.02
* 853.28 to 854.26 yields 11.03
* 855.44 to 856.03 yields 10.68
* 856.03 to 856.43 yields 10.87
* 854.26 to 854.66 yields 10.97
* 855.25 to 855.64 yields 10.41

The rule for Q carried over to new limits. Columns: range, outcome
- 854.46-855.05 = 10.38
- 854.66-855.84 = 10.19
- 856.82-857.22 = 10.93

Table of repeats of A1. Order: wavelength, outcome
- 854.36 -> 10.97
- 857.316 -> 10.87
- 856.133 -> 10.75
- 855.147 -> 10.19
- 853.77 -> 11.02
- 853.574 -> 11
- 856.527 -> 10.98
